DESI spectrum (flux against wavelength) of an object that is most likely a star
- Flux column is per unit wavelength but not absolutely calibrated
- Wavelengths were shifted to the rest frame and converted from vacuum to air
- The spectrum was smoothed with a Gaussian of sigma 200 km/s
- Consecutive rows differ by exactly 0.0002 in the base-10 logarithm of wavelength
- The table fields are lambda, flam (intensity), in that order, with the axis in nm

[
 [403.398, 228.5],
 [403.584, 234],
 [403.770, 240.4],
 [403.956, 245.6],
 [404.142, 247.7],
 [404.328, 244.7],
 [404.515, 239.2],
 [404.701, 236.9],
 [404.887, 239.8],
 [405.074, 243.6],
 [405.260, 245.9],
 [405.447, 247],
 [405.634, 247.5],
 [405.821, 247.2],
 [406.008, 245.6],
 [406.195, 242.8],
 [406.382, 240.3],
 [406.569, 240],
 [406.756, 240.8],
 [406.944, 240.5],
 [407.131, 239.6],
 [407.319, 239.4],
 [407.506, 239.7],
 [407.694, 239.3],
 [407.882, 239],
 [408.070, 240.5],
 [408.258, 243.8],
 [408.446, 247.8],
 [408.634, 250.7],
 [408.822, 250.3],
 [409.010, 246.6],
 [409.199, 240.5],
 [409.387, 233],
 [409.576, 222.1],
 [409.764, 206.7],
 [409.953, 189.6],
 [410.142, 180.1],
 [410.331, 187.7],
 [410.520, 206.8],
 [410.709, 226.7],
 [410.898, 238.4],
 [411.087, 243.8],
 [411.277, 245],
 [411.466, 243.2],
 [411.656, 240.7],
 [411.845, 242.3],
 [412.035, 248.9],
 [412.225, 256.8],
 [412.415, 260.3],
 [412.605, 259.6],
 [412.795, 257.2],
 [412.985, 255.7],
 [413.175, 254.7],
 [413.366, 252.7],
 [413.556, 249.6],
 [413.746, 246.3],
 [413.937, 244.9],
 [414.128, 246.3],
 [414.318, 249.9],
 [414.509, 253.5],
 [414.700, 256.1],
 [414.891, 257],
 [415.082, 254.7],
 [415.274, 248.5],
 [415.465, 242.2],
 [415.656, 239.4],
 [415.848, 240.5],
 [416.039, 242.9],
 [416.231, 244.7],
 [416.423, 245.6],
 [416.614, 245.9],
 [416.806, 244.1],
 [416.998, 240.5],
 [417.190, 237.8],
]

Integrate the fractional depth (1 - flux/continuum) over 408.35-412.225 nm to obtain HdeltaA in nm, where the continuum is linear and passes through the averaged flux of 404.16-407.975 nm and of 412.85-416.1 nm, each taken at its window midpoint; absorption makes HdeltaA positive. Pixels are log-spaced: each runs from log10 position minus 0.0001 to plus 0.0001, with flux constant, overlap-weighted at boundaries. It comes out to 0.244 nm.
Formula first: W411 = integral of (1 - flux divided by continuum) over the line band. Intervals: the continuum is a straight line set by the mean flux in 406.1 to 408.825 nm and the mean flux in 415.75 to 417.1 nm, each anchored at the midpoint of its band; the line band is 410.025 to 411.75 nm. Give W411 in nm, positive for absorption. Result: 0.14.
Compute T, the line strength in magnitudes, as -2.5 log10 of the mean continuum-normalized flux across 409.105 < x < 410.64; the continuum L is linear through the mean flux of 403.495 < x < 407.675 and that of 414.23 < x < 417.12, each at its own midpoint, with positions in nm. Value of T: 0.17 mag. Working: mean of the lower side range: 242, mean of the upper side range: 247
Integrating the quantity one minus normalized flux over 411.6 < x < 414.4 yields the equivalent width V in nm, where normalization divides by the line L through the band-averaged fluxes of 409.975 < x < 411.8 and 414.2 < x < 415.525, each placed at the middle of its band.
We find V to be -0.15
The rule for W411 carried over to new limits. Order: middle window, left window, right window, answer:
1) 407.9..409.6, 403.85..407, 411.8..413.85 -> 0.037 nm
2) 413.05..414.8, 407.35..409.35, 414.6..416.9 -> -0.033 nm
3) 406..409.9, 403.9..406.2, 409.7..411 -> -0.281 nm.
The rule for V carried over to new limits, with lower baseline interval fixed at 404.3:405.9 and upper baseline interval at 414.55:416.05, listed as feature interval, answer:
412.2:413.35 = -0.05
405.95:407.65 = 0.02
